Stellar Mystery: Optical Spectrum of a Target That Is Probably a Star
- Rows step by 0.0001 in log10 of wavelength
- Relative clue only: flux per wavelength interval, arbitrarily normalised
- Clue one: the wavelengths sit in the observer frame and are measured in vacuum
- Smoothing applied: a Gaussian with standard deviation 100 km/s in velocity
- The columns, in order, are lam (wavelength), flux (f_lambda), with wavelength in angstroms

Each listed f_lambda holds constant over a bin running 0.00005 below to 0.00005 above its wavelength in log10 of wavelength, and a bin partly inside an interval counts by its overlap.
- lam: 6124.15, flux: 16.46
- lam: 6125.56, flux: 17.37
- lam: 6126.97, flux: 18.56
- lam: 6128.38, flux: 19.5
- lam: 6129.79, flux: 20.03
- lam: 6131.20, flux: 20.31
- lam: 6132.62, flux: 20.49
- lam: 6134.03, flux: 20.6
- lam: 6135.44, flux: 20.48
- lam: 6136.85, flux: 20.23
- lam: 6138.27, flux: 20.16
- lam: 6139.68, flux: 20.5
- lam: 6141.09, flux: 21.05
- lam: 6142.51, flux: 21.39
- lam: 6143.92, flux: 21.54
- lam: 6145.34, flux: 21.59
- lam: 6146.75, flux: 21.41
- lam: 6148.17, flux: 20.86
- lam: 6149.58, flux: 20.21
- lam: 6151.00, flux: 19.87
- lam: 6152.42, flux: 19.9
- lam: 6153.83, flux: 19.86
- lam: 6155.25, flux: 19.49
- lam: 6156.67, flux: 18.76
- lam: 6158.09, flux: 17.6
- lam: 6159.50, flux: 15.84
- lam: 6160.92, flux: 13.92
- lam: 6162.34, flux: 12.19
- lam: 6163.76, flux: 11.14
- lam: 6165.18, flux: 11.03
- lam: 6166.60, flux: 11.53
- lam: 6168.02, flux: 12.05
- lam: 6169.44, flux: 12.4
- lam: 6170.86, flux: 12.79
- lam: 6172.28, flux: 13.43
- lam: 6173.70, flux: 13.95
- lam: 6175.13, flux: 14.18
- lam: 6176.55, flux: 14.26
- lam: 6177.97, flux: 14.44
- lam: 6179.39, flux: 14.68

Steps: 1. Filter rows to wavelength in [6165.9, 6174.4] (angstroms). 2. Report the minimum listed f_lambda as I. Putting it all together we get 11.53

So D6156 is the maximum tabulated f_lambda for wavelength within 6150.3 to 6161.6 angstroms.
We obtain 19.9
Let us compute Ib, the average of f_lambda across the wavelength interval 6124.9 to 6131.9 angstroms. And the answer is 19.2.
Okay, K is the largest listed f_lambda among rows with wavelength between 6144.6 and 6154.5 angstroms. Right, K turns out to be 21.59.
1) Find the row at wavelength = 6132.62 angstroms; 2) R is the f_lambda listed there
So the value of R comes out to 20.49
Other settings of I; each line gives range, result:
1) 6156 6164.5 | 11.14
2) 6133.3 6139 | 20.16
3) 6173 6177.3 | 13.95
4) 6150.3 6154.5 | 19.86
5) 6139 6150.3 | 20.21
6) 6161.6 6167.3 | 11.03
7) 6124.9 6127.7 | 17.37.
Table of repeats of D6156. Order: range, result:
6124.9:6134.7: 20.6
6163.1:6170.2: 12.4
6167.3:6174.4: 13.95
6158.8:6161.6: 15.84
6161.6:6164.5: 12.19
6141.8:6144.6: 21.54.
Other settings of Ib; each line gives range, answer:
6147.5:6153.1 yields 20.2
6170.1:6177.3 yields 13.7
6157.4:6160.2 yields 16.8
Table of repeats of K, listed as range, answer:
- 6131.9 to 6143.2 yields 21.39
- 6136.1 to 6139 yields 20.23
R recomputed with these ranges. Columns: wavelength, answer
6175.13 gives 14.18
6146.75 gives 21.41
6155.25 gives 19.49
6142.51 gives 21.39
